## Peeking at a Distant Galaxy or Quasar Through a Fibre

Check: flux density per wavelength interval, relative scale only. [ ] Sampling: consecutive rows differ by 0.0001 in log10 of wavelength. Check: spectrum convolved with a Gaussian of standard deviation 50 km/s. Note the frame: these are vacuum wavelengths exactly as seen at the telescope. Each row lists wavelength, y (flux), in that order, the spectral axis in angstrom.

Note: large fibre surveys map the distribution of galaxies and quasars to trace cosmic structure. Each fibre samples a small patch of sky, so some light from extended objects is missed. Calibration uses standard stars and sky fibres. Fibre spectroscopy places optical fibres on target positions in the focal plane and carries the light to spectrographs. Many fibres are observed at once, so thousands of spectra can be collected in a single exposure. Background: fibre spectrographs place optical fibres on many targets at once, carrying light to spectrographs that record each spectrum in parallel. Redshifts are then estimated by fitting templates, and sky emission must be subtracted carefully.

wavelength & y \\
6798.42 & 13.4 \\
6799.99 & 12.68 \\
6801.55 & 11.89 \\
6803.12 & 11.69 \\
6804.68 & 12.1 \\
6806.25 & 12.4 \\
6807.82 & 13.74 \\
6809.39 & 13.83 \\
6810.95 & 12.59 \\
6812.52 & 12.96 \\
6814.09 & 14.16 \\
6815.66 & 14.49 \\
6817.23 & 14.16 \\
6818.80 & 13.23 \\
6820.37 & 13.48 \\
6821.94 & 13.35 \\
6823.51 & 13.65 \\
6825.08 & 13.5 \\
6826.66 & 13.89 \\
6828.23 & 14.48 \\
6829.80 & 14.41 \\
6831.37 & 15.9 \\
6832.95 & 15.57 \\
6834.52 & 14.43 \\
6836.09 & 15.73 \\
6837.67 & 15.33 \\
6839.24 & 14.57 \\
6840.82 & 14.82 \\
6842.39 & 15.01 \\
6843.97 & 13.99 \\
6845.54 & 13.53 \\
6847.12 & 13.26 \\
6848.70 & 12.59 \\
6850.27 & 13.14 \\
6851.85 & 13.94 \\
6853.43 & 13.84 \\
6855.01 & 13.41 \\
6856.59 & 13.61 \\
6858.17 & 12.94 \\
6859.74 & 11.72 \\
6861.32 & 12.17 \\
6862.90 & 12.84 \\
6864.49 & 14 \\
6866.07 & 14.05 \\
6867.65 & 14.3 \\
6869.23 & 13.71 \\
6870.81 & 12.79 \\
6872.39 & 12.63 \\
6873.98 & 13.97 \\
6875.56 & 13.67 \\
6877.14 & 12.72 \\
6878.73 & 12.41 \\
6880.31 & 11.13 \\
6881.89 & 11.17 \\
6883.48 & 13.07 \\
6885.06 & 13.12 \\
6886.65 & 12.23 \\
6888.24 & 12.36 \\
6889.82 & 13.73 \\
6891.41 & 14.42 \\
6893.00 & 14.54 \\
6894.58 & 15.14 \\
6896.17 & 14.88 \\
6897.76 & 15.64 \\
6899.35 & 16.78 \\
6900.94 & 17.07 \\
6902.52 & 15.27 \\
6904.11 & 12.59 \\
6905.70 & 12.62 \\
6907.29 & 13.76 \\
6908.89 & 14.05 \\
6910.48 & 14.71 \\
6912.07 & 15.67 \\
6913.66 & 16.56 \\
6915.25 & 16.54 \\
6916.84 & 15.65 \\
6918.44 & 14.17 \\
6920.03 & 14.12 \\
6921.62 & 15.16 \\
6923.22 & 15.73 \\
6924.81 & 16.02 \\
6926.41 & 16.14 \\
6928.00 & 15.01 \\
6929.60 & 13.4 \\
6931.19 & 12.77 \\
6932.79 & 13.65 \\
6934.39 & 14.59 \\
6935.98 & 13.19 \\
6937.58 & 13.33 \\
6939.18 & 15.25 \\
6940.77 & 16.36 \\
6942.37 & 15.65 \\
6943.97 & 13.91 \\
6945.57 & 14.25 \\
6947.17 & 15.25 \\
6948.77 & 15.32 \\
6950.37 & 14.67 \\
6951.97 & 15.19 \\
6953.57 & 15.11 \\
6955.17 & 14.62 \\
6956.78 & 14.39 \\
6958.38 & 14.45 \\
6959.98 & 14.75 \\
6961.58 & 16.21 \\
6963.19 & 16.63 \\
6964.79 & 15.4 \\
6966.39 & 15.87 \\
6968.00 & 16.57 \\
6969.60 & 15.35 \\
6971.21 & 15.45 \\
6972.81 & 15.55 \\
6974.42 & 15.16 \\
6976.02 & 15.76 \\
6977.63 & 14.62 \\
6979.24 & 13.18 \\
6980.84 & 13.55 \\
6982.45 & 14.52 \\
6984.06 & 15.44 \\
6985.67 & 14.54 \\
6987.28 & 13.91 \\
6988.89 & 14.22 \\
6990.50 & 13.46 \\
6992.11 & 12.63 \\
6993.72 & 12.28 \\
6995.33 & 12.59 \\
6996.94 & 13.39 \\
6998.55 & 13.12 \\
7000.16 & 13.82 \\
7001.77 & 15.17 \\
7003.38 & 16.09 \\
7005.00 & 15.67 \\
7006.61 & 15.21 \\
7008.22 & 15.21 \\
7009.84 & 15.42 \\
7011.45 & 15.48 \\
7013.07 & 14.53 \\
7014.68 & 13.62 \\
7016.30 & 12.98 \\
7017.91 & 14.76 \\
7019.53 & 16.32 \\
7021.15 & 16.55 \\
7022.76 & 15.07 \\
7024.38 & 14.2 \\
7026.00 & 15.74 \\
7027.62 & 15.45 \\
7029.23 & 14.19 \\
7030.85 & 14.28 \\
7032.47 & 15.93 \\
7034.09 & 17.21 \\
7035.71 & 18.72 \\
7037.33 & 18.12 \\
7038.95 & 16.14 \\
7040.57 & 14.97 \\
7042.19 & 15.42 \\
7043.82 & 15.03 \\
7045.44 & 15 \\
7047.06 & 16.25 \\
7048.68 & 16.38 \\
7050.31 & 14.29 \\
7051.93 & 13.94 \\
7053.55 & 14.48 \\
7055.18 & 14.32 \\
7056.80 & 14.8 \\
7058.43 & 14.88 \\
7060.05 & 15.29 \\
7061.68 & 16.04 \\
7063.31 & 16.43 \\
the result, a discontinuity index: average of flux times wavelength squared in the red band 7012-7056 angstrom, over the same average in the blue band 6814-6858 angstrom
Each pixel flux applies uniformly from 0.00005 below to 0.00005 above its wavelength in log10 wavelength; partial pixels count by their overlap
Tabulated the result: 1.15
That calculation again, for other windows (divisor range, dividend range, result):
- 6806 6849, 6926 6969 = 1.09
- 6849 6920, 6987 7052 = 1.12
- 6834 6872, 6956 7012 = 1.11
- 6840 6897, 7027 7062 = 1.22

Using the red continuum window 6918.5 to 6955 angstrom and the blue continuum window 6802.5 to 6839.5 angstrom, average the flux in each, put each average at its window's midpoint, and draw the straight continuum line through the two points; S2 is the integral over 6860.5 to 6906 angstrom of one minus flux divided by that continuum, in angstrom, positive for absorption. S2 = 2.3 angstrom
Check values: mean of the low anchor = 13.9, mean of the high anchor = 14.7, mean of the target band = 13.6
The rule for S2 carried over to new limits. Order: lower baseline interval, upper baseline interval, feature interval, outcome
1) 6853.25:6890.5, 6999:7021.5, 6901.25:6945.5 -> -3.1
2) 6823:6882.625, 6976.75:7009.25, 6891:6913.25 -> -1.6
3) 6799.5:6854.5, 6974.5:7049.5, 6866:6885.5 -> 1.6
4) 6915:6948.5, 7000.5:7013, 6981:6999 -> 1.8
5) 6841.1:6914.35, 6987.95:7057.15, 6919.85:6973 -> -2.5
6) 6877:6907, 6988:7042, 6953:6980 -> -1.4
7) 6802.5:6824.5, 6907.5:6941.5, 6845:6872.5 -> 1.3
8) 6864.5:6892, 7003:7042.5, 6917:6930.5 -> -1.1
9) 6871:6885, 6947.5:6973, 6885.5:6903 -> -2.0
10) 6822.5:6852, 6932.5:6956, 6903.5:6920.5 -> 0.0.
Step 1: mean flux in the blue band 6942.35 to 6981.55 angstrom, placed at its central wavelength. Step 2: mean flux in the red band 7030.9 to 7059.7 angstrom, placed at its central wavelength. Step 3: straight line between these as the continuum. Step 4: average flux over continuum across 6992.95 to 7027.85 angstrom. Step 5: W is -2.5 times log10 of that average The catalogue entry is 0.05 mag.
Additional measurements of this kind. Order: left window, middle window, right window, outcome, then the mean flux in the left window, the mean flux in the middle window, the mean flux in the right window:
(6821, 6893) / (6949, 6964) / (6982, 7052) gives -0.05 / 13.6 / 15.1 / 15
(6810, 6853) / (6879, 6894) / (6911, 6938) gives 0.13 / 14.1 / 12.9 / 14.8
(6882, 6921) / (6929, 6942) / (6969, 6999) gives 0.02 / 14.5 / 14.1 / 14.1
